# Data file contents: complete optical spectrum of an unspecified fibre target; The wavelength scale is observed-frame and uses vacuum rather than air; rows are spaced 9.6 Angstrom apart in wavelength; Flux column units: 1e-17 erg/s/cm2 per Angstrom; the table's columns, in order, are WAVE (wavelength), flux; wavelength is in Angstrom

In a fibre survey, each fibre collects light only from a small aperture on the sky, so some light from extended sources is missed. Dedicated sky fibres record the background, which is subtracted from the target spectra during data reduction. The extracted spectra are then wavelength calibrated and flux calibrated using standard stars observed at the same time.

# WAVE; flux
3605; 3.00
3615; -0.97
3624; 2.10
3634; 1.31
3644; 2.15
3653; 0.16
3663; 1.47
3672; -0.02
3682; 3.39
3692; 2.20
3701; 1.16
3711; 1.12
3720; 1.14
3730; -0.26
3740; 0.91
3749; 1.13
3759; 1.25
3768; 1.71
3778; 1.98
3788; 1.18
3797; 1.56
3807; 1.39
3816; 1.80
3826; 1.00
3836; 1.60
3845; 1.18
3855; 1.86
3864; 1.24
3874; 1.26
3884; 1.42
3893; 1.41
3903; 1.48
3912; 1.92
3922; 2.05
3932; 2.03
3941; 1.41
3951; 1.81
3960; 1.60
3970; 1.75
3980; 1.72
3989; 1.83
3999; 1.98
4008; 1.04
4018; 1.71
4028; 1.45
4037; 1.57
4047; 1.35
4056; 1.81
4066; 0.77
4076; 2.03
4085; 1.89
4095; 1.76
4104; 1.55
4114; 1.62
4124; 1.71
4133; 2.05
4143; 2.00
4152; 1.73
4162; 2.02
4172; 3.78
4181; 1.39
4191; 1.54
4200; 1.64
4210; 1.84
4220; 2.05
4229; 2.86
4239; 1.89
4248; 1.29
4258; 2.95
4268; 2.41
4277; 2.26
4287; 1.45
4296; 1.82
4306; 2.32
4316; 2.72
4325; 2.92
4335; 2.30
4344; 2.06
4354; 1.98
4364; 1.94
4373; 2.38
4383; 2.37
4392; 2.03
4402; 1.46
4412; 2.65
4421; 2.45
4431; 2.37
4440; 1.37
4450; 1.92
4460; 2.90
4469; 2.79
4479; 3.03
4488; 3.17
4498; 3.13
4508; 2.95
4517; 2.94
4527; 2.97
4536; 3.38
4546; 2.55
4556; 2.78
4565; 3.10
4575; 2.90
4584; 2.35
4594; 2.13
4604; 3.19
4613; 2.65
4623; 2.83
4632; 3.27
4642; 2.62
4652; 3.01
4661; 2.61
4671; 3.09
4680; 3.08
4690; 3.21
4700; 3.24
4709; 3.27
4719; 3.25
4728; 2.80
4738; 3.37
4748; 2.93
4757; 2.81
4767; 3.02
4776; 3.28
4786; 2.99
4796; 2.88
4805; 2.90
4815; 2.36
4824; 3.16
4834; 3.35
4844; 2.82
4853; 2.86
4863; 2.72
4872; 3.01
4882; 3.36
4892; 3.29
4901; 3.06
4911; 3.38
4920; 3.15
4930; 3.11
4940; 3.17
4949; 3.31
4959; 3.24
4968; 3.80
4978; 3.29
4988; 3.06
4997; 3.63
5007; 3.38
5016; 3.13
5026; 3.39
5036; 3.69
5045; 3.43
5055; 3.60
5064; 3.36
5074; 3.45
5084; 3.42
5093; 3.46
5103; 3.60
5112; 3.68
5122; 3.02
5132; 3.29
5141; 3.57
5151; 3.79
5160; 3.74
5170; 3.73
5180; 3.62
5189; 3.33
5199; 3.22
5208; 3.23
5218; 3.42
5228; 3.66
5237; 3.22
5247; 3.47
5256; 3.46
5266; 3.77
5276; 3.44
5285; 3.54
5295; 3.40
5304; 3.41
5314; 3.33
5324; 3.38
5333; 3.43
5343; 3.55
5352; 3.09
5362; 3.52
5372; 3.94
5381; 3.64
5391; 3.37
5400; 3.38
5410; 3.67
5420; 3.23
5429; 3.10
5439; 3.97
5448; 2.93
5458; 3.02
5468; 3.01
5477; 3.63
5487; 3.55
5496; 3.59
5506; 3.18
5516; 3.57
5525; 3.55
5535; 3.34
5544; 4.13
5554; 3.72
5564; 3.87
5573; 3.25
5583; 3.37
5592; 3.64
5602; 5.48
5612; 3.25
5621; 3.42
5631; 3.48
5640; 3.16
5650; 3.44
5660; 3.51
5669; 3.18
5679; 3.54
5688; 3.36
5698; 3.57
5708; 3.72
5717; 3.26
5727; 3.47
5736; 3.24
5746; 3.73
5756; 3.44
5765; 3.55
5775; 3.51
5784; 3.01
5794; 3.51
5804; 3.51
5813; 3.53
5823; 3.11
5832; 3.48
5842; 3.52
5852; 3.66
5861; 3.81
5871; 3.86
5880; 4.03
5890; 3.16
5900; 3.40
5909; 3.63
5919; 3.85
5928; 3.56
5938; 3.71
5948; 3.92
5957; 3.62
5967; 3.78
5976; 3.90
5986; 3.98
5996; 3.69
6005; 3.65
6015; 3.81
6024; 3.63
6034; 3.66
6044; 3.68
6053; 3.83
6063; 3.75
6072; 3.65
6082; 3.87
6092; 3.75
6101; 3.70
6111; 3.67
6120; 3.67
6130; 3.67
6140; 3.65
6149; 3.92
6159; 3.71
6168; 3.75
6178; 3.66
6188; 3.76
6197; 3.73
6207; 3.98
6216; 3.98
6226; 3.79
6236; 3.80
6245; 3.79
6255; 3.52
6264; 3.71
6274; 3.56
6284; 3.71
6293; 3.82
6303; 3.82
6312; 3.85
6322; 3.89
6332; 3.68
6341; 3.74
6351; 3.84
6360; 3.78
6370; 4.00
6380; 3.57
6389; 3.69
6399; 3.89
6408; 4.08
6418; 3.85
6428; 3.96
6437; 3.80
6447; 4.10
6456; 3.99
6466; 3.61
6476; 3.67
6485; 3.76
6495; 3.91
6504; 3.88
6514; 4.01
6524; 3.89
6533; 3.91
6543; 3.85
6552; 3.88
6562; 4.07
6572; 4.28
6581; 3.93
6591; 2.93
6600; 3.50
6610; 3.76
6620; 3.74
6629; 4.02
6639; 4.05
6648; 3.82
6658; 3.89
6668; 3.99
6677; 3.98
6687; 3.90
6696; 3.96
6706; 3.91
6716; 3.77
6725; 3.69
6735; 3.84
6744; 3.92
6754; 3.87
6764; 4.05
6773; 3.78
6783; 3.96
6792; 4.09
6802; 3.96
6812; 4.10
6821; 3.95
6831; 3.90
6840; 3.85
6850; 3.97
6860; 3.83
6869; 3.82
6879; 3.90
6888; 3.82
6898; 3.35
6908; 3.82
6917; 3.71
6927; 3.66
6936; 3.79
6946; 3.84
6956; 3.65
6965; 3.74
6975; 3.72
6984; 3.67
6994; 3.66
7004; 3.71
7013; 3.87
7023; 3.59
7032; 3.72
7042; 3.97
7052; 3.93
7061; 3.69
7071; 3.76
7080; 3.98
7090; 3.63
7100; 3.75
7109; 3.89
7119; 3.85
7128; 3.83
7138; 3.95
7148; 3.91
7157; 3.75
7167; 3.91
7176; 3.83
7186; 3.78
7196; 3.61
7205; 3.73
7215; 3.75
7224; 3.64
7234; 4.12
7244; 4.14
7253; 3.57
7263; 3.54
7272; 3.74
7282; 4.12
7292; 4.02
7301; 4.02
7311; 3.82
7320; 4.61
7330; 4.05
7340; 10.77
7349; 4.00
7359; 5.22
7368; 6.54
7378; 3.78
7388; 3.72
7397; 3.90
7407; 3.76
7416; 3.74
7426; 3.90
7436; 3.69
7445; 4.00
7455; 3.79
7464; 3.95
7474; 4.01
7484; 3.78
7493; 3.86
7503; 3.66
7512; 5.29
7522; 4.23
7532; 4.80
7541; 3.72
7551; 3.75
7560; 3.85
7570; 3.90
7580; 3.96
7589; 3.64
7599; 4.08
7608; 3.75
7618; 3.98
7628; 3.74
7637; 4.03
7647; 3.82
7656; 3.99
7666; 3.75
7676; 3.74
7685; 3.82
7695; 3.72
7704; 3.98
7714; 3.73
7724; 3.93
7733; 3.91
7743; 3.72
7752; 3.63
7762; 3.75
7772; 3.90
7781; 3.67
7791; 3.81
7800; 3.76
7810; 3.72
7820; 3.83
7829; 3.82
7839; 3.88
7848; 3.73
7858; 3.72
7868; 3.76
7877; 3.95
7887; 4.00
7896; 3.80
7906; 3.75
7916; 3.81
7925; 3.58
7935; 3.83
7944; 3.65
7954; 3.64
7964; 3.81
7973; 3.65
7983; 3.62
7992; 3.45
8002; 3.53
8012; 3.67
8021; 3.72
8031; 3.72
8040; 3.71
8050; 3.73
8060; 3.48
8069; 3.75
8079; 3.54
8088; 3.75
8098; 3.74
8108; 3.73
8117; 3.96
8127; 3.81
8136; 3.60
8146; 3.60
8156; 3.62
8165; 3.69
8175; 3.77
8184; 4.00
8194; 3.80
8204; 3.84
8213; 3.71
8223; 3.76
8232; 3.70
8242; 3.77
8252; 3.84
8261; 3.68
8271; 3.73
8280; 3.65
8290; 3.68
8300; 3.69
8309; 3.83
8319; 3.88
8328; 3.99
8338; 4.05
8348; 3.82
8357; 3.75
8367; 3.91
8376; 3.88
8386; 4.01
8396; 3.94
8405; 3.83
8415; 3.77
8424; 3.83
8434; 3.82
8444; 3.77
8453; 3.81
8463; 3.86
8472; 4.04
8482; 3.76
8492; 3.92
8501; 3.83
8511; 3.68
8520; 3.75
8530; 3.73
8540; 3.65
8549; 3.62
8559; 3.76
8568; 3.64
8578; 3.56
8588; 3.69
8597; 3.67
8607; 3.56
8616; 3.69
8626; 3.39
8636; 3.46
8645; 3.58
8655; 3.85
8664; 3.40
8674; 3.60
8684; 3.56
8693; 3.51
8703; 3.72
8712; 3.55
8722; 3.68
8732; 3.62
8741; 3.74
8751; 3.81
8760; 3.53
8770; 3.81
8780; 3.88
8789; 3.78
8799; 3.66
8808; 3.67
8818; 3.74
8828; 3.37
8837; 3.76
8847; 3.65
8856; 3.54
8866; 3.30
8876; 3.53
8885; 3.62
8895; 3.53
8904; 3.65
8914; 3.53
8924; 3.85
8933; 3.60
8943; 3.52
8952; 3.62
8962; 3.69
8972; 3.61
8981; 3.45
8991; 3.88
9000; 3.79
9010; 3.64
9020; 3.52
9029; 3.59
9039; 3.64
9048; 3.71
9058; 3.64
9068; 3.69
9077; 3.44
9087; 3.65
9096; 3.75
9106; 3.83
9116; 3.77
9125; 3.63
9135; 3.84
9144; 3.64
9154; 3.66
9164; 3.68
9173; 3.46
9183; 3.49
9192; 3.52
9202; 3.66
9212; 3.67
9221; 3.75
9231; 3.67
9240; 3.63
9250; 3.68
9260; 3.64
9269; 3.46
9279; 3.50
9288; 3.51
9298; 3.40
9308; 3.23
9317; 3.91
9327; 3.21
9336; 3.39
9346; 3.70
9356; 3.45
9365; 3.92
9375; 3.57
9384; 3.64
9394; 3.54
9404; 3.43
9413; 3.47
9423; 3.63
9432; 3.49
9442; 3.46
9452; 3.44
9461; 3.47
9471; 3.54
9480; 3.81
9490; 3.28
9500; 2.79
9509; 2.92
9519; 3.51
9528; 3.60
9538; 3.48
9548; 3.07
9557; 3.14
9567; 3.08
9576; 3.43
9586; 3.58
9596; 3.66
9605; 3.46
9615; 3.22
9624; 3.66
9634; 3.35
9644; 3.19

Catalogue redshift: 0.118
